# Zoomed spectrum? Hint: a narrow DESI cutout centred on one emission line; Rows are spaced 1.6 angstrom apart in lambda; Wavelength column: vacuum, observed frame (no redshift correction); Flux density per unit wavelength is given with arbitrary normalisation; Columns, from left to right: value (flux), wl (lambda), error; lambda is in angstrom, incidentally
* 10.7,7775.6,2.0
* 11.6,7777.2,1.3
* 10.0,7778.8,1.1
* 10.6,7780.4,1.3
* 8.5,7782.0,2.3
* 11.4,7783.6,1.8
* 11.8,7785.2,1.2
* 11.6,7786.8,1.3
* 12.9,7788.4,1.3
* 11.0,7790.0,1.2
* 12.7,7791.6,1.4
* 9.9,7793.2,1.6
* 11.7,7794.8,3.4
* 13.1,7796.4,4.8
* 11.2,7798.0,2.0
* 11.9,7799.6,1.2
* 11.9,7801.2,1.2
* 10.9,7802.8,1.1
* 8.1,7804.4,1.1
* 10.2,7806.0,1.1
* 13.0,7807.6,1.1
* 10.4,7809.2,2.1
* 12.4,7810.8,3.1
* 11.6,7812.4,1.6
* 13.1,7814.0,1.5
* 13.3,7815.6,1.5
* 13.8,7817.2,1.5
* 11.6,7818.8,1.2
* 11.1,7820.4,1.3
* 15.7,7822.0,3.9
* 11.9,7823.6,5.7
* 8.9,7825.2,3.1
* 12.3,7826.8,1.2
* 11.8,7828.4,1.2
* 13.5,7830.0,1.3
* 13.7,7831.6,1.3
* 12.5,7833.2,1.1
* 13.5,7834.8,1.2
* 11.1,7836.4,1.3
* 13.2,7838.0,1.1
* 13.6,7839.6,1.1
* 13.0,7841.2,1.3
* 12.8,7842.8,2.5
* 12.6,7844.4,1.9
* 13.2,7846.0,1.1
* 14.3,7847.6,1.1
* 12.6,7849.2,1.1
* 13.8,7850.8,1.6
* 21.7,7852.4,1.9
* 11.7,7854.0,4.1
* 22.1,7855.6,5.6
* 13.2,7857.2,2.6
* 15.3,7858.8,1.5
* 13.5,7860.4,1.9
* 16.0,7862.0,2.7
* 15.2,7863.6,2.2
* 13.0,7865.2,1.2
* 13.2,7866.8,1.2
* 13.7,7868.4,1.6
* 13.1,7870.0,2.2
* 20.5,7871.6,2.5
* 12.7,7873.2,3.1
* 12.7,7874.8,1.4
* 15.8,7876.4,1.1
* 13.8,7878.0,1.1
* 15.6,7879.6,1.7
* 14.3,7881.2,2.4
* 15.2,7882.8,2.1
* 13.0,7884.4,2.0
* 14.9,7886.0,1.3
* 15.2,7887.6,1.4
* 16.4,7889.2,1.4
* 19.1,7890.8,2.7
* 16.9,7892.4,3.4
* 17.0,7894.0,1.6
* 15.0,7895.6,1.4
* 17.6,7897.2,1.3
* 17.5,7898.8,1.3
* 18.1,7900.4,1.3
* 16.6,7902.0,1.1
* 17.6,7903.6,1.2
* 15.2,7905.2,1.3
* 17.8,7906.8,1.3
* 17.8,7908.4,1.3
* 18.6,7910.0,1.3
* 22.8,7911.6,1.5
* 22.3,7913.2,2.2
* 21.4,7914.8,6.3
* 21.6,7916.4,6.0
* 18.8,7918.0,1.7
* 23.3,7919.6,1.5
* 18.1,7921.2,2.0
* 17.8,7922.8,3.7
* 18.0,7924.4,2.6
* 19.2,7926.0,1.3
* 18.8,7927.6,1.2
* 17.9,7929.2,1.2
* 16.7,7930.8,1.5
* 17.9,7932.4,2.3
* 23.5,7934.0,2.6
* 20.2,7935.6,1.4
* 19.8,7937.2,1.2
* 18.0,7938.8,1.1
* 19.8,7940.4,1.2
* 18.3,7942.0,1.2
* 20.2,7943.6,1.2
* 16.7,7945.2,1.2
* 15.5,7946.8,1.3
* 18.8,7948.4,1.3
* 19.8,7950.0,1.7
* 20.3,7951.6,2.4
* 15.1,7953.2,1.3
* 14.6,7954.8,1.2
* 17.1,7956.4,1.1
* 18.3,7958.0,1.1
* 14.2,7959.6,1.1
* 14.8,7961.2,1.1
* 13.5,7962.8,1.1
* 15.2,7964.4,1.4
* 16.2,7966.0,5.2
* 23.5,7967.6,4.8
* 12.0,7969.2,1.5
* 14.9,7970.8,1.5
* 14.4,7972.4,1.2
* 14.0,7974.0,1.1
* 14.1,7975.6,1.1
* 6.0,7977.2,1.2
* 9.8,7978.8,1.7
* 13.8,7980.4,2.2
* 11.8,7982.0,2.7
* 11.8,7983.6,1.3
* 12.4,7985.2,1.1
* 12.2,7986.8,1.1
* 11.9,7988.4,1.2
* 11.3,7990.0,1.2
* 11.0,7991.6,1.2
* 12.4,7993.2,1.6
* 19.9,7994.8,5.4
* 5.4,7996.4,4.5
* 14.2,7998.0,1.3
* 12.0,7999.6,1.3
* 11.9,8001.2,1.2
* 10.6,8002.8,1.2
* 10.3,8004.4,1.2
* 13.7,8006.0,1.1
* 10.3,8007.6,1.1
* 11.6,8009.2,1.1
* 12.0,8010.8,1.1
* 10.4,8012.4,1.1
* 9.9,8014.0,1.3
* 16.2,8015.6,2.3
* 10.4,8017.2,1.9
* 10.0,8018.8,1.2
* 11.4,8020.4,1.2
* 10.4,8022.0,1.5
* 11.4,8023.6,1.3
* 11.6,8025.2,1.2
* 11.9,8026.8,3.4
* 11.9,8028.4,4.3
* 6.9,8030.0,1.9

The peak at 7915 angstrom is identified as C III] 1909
